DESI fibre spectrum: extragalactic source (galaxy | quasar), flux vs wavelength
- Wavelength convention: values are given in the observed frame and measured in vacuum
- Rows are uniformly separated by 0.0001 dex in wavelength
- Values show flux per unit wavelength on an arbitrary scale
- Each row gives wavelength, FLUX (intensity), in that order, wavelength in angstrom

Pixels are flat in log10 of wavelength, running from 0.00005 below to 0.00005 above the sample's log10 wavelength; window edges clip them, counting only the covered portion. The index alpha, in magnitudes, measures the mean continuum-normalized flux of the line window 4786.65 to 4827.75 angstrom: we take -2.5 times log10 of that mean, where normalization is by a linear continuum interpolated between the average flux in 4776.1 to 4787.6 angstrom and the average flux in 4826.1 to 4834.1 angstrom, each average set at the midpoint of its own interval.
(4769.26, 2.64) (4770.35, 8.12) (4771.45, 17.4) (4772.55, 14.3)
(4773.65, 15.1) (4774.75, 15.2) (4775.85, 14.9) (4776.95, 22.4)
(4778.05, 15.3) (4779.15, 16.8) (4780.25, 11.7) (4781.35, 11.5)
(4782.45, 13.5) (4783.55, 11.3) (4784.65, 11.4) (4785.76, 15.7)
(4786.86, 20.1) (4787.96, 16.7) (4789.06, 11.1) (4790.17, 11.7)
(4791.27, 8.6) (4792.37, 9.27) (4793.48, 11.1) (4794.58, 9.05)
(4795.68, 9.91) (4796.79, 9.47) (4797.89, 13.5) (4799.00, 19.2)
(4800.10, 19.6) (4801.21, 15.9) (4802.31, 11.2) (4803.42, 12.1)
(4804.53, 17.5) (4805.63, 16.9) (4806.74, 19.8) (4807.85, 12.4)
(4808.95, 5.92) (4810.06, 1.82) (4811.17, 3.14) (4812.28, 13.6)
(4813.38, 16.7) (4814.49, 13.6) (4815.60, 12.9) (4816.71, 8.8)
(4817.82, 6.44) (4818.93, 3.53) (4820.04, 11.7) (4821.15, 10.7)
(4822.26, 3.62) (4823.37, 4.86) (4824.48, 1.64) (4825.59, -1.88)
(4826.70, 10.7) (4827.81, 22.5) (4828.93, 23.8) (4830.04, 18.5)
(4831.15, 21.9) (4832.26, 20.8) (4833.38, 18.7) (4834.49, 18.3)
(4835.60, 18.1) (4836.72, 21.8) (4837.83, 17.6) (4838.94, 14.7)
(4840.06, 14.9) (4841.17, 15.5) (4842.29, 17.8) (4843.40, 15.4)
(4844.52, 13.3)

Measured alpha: 0.48 mag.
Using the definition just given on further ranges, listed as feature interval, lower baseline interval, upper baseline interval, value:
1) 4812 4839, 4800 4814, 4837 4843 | 0.12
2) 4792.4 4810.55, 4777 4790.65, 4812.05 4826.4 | -0.15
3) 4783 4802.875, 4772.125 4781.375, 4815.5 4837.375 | 0.12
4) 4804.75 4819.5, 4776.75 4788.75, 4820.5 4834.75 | 0.29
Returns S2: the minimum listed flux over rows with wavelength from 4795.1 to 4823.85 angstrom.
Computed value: 1.82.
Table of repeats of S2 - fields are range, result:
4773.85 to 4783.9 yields 11.3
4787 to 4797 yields 8.6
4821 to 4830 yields -1.88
